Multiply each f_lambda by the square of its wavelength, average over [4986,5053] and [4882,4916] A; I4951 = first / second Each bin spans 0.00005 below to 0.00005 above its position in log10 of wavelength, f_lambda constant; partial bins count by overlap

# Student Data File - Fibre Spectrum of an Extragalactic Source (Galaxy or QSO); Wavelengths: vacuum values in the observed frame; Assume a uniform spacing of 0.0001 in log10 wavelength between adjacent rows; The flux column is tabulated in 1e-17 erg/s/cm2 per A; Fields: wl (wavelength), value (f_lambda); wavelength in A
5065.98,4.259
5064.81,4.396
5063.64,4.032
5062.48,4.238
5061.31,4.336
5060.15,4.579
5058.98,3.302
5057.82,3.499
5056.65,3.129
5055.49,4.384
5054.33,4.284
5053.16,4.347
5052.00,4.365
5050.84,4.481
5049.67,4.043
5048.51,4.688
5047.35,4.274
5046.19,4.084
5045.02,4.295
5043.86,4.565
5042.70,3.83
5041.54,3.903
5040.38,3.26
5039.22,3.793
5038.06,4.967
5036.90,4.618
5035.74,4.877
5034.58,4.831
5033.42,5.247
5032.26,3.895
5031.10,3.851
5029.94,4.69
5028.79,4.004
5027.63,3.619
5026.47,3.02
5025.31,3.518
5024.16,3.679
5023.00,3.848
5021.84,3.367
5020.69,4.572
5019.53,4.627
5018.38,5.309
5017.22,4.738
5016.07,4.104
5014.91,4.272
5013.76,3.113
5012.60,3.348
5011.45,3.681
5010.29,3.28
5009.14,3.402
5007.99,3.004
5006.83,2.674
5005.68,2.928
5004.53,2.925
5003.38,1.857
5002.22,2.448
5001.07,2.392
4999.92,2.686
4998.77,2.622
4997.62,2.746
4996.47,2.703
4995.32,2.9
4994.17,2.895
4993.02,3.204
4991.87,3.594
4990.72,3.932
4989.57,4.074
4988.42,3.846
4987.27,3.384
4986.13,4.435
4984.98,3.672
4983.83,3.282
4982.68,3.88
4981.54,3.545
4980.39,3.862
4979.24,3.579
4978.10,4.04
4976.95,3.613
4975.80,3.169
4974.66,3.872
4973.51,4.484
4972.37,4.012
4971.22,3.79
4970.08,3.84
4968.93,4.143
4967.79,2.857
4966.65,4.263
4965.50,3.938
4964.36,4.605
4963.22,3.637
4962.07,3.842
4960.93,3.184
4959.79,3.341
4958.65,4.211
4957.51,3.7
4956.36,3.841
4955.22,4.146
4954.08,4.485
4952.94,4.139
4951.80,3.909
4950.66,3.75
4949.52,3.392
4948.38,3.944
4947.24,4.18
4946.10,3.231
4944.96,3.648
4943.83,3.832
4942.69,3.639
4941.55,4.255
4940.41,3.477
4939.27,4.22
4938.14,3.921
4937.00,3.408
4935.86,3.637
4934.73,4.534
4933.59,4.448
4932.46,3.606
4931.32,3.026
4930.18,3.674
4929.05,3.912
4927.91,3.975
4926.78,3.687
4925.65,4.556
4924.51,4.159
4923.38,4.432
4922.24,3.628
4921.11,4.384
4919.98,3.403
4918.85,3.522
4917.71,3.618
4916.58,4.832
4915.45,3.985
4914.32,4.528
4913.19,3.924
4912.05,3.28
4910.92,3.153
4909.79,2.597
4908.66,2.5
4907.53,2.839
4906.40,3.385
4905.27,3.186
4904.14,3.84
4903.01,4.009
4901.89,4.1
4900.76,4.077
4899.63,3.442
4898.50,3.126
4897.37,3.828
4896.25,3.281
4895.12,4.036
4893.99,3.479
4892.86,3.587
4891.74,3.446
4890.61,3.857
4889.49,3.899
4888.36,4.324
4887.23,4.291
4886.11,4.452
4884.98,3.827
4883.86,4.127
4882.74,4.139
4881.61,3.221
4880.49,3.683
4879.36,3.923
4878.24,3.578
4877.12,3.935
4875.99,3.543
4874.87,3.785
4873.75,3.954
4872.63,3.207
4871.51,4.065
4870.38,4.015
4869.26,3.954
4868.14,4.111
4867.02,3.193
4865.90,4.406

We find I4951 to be 1.07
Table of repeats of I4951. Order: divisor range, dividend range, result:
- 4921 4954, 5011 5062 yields 1.10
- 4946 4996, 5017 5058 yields 1.14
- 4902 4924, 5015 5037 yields 1.21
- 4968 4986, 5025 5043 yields 1.12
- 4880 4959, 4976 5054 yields 1.03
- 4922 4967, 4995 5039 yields 0.97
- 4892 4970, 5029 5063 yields 1.17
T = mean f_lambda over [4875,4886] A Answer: 3.8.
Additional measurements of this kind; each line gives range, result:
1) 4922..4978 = 3.86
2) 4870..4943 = 3.78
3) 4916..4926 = 4.05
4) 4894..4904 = 3.73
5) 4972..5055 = 3.76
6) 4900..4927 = 3.73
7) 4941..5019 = 3.61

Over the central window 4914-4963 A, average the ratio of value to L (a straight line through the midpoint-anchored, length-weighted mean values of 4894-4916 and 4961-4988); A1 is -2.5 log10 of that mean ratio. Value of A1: -0.06 mag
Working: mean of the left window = 3.53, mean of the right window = 3.8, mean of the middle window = 3.88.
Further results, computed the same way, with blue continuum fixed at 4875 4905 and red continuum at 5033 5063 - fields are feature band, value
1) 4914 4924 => -0.04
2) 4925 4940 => 0.01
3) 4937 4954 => 0.03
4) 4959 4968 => 0.07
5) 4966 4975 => 0.03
